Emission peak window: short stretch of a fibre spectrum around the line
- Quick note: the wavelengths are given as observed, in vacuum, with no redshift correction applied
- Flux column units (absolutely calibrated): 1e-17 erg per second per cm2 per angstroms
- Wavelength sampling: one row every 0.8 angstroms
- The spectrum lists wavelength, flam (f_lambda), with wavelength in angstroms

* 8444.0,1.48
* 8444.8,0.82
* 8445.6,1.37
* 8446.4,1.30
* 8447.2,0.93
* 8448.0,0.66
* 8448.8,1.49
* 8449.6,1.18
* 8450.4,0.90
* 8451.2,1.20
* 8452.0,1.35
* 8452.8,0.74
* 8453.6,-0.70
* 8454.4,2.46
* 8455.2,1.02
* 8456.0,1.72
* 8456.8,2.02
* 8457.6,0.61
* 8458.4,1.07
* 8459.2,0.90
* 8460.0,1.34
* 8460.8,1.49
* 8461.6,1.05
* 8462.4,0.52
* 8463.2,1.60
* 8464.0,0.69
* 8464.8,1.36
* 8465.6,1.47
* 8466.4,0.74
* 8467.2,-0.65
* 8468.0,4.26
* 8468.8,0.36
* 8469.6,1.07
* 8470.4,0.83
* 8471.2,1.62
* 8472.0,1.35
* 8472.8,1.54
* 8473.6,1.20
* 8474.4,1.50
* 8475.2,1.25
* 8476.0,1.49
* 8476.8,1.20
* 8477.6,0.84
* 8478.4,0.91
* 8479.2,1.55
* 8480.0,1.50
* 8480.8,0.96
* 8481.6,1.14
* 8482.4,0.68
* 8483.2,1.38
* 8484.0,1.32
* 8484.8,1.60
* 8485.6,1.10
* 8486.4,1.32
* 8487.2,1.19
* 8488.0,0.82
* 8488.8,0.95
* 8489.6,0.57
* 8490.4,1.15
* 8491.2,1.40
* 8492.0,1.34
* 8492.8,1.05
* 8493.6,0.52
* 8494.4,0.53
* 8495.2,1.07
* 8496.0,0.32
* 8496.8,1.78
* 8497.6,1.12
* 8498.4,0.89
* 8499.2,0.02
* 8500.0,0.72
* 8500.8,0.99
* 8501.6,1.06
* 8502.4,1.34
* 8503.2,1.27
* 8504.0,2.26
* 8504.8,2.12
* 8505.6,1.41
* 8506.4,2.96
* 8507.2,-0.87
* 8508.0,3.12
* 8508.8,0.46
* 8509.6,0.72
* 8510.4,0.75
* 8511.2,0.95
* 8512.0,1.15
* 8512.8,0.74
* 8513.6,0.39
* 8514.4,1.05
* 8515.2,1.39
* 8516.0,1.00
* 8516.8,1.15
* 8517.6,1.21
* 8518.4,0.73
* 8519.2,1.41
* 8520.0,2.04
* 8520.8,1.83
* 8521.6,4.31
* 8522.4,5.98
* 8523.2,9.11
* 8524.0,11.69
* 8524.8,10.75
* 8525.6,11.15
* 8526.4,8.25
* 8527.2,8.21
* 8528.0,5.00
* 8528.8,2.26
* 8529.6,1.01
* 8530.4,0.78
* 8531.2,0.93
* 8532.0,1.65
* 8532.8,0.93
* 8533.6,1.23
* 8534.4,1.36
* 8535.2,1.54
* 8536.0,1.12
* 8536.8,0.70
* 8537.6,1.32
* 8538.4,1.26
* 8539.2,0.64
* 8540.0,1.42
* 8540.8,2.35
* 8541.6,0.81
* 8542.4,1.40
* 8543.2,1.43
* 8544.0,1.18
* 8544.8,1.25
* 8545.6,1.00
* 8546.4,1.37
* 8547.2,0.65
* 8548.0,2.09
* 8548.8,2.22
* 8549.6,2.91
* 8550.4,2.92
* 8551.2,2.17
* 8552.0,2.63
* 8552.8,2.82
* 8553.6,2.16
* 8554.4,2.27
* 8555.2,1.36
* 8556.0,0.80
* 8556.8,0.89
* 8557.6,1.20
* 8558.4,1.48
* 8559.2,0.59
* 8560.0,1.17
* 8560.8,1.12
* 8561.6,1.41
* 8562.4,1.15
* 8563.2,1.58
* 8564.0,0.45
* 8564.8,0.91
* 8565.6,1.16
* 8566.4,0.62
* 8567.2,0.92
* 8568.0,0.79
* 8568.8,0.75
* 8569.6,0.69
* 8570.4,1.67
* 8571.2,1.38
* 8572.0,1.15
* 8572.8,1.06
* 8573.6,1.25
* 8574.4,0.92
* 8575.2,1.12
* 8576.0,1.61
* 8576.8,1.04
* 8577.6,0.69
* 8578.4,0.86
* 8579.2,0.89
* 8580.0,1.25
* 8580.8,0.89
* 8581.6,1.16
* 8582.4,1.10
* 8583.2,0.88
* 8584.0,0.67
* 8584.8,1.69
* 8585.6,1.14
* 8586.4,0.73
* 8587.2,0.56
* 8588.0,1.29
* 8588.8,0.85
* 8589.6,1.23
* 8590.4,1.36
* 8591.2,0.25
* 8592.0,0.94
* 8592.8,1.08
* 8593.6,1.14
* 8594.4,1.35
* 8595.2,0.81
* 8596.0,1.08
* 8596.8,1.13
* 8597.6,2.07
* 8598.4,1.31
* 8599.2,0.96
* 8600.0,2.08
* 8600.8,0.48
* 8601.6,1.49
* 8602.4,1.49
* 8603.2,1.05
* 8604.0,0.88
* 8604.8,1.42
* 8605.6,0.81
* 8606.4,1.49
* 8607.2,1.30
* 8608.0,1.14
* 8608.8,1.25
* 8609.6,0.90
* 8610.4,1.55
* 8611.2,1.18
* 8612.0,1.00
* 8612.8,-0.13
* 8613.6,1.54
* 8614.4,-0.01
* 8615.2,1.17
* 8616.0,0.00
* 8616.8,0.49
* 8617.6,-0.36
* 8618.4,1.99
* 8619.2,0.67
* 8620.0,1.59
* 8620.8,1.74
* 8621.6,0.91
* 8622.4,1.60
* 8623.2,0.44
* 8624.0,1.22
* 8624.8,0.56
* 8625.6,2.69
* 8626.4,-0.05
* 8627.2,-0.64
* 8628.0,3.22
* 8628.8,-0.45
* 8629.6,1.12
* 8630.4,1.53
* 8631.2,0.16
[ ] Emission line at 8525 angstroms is H-alpha 6563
